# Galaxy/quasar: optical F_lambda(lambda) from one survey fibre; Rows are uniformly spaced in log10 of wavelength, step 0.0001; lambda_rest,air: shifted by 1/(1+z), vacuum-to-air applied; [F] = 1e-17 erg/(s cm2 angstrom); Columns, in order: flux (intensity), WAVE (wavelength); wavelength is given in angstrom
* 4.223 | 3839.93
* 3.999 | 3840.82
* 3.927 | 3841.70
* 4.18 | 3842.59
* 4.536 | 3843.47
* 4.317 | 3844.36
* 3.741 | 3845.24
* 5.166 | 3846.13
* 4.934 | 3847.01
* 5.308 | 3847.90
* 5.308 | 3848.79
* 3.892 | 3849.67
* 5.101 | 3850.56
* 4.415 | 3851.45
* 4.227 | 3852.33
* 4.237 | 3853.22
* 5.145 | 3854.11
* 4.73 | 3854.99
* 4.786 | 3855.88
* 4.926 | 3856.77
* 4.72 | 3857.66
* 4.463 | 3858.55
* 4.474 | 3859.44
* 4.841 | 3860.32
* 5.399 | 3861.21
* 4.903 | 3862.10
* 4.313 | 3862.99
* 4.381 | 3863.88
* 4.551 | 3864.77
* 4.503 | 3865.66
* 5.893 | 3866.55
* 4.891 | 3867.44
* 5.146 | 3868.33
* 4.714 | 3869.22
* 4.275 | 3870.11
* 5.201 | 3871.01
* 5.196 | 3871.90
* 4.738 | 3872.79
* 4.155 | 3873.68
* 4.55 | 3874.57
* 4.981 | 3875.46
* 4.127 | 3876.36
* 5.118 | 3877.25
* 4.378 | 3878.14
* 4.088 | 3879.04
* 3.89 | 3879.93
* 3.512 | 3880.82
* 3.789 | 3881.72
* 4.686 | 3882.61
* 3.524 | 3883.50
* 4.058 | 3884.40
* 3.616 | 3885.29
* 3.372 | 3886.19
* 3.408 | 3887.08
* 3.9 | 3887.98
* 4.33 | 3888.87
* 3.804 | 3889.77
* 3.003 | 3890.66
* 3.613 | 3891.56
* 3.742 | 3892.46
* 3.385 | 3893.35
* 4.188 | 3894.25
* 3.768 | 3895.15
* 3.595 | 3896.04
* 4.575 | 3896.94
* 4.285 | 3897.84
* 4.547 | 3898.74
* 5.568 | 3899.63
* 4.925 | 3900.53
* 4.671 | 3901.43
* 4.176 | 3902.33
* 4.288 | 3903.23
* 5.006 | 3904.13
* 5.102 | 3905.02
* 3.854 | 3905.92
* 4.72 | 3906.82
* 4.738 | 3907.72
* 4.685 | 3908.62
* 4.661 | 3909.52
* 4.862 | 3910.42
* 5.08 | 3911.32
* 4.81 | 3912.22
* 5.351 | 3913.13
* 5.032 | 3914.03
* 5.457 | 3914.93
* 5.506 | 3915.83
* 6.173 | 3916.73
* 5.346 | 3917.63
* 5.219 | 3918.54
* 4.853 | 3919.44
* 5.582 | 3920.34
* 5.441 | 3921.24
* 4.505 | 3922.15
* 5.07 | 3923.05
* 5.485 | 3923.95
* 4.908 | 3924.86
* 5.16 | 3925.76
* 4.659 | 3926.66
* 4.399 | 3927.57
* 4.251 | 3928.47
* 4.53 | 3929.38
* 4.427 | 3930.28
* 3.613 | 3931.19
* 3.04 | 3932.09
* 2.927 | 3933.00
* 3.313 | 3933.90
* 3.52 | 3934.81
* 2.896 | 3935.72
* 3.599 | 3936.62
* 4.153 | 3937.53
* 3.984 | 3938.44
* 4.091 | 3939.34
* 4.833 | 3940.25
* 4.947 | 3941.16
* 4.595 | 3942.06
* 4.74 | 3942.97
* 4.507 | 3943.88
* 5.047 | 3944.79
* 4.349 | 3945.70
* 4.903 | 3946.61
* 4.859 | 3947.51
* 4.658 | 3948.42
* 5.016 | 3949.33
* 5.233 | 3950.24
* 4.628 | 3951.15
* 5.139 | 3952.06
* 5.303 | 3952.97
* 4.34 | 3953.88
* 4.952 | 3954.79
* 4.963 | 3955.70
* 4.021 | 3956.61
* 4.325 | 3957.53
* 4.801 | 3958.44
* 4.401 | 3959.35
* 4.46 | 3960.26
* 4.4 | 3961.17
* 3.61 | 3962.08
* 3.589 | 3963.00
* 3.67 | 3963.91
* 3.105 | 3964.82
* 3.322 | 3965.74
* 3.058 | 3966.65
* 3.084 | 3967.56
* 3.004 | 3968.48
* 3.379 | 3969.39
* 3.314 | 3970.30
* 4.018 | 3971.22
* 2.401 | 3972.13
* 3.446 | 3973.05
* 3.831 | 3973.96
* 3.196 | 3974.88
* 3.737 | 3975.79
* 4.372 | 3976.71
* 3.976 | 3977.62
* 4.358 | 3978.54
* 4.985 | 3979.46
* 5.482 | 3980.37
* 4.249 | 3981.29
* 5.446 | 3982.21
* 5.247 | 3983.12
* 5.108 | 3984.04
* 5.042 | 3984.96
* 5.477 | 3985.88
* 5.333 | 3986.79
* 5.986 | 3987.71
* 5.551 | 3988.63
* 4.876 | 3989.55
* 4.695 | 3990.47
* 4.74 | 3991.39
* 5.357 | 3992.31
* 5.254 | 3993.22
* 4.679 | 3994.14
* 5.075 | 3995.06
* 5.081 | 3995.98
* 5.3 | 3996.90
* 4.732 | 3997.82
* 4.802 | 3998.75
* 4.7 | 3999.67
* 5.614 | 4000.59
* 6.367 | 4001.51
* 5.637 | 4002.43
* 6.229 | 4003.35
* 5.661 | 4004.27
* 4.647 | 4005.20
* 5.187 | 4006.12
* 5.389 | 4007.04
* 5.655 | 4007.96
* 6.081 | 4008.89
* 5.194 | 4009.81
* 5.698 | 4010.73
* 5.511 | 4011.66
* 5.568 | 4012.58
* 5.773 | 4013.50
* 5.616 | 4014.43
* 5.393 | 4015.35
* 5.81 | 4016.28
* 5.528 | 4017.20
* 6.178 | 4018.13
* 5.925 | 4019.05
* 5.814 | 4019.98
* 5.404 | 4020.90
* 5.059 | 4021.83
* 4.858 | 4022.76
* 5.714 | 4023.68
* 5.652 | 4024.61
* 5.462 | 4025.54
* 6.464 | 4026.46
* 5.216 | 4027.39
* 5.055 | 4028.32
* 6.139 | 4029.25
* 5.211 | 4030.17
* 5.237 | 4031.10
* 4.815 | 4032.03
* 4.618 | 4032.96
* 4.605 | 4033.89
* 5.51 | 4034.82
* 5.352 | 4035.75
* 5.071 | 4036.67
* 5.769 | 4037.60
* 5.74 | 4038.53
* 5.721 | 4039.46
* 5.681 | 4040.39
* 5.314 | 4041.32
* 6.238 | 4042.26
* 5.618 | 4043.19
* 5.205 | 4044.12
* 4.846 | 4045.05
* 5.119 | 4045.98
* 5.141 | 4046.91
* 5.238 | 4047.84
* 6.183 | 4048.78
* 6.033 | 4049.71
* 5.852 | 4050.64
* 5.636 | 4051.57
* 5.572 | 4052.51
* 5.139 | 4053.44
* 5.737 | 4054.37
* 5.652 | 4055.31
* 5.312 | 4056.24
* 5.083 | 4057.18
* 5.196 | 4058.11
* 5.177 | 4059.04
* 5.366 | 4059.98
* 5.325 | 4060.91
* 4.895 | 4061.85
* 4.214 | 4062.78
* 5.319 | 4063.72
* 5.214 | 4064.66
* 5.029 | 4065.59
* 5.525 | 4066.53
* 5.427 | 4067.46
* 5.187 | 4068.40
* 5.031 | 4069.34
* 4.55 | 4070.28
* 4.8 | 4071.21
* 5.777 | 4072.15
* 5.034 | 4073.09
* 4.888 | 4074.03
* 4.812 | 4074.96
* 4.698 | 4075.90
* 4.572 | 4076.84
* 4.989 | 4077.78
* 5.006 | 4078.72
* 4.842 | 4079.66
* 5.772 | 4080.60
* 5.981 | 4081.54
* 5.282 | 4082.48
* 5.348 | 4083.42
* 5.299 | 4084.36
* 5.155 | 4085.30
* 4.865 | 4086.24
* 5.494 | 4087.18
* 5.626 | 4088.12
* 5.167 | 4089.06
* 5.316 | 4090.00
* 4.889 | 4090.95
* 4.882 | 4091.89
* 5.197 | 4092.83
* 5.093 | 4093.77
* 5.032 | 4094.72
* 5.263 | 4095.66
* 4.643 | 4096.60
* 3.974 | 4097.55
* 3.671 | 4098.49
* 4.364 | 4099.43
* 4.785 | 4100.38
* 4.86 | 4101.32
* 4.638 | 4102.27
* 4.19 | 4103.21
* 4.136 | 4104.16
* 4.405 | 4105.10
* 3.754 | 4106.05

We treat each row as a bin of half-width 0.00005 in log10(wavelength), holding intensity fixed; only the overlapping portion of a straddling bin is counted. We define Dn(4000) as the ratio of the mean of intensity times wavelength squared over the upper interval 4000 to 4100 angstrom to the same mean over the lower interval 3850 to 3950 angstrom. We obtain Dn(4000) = 1.3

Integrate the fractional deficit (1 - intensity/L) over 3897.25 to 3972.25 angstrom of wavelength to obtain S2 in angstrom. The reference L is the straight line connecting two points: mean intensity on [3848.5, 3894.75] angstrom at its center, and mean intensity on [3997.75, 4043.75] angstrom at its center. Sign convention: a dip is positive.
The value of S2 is 5.88 angstrom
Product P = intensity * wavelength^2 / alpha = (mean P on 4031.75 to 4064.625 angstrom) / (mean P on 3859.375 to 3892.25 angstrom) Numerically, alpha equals 1.34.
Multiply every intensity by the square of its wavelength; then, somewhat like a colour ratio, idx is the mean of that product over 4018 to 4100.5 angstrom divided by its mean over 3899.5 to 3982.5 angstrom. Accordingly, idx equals 1.3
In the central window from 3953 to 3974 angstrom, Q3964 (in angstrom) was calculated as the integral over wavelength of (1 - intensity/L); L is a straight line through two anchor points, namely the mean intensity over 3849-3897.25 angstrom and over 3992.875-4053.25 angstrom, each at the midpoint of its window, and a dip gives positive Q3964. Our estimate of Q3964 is 4.94 angstrom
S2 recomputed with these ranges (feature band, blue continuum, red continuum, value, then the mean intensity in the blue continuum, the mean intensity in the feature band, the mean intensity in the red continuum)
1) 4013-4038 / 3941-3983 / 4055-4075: -3.5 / 4.25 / 5.45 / 5.13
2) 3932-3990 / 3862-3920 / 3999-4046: 8.5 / 4.5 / 4.29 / 5.49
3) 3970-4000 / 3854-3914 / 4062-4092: 0.9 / 4.46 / 4.67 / 5.13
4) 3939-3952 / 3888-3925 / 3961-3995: -0.9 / 4.67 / 4.76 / 4.29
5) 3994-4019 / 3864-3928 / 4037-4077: -1.9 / 4.57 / 5.47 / 5.3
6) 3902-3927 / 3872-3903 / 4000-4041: -3.3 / 4.13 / 5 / 5.52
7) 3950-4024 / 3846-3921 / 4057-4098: 0.7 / 4.58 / 4.82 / 5.1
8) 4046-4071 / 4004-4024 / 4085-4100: -0.6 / 5.53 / 5.3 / 4.91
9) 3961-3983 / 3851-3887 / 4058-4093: 4.6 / 4.51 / 3.81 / 5.13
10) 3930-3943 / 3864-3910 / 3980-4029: 2.5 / 4.34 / 3.88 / 5.39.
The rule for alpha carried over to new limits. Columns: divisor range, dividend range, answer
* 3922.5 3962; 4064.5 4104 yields 1.21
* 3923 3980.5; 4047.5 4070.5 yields 1.34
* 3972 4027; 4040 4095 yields 1.05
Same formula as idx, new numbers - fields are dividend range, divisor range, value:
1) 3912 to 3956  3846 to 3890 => 1.07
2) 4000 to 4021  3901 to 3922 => 1.19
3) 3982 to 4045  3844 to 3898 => 1.32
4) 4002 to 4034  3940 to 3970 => 1.31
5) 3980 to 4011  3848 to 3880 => 1.20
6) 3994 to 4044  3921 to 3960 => 1.27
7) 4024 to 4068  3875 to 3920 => 1.31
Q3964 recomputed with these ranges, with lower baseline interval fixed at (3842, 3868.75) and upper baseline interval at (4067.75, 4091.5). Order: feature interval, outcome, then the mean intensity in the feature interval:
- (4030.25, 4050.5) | -1.3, 5.39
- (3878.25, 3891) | 2.6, 3.81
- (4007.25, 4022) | -1.9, 5.65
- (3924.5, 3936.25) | 2.2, 3.96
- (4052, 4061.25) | -0.5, 5.36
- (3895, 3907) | 0.7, 4.52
